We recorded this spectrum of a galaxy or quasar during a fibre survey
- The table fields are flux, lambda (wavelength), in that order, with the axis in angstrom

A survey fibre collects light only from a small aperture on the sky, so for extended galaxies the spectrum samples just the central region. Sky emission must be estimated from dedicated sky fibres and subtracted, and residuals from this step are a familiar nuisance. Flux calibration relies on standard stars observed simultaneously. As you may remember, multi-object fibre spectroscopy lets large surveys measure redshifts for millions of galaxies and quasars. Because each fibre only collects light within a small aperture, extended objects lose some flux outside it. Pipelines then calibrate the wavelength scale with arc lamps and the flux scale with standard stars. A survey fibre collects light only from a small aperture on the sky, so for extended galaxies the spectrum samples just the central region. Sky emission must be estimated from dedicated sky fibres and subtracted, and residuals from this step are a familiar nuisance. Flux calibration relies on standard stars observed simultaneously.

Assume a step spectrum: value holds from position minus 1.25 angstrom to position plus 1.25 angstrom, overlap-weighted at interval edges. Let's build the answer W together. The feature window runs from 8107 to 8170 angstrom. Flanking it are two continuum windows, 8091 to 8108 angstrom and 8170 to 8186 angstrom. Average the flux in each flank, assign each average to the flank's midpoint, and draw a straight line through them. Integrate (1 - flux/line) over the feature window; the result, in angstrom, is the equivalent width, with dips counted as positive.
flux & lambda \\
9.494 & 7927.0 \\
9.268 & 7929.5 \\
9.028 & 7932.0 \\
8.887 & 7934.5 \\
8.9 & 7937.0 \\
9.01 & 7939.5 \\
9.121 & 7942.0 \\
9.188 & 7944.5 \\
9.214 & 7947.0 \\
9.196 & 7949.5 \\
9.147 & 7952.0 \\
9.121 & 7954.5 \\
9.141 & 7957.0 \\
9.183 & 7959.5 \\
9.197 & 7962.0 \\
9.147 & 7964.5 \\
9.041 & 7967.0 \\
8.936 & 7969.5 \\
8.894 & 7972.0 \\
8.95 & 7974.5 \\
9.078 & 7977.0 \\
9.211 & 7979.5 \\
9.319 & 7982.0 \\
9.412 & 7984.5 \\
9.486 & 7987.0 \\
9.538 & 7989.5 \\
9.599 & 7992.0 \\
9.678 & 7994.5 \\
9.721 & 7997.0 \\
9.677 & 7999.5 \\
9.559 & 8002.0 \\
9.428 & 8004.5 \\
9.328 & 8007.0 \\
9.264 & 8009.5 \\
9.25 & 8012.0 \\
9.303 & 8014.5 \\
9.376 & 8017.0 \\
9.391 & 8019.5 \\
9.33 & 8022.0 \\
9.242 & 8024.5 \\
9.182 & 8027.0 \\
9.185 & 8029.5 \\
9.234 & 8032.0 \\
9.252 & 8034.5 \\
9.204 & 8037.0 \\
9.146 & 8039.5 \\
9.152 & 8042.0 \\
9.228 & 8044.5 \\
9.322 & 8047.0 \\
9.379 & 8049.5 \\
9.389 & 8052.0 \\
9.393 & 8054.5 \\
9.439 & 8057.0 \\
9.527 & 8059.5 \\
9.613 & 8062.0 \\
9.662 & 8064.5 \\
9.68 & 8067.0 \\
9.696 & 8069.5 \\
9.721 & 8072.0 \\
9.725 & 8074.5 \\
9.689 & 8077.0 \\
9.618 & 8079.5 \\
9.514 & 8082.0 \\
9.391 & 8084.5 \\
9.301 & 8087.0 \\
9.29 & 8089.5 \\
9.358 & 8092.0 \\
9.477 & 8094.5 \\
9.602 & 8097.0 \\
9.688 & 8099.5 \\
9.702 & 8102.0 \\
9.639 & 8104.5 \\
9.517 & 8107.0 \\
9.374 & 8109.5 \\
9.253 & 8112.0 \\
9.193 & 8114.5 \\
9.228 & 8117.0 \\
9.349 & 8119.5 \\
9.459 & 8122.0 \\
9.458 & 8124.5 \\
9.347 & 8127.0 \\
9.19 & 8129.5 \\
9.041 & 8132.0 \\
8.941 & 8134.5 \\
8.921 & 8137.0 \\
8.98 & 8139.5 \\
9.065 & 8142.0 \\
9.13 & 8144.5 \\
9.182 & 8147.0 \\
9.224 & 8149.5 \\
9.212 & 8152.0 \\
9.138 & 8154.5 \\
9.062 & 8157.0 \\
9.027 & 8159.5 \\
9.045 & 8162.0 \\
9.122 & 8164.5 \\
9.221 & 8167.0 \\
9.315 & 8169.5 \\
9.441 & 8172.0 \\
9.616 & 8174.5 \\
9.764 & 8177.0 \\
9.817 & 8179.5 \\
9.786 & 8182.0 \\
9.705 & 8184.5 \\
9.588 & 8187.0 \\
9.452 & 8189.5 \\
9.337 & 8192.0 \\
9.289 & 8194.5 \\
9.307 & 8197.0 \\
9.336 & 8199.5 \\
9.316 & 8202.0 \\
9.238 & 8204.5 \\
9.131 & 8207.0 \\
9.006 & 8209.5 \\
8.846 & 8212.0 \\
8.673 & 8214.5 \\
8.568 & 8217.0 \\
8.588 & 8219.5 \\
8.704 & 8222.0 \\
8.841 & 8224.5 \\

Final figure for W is 2.86 angstrom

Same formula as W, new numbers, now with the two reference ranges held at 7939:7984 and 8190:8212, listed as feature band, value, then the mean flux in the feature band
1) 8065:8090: -1.1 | 9.57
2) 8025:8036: -0.1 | 9.22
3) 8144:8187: -0.6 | 9.35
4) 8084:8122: -1.0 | 9.43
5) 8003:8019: -0.3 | 9.33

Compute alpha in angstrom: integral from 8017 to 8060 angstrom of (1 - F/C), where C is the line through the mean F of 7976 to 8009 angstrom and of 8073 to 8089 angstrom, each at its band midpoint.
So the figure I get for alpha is 0.9 angstrom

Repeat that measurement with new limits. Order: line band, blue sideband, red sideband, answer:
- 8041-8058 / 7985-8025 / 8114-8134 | 0.1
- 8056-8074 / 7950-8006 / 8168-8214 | -0.6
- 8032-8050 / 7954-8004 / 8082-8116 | 0.3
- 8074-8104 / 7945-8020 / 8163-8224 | -0.8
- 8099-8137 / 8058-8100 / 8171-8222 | 0.5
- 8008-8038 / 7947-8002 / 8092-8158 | 0.0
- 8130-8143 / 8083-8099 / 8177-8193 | 0.7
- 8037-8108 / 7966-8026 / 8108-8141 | -1.8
